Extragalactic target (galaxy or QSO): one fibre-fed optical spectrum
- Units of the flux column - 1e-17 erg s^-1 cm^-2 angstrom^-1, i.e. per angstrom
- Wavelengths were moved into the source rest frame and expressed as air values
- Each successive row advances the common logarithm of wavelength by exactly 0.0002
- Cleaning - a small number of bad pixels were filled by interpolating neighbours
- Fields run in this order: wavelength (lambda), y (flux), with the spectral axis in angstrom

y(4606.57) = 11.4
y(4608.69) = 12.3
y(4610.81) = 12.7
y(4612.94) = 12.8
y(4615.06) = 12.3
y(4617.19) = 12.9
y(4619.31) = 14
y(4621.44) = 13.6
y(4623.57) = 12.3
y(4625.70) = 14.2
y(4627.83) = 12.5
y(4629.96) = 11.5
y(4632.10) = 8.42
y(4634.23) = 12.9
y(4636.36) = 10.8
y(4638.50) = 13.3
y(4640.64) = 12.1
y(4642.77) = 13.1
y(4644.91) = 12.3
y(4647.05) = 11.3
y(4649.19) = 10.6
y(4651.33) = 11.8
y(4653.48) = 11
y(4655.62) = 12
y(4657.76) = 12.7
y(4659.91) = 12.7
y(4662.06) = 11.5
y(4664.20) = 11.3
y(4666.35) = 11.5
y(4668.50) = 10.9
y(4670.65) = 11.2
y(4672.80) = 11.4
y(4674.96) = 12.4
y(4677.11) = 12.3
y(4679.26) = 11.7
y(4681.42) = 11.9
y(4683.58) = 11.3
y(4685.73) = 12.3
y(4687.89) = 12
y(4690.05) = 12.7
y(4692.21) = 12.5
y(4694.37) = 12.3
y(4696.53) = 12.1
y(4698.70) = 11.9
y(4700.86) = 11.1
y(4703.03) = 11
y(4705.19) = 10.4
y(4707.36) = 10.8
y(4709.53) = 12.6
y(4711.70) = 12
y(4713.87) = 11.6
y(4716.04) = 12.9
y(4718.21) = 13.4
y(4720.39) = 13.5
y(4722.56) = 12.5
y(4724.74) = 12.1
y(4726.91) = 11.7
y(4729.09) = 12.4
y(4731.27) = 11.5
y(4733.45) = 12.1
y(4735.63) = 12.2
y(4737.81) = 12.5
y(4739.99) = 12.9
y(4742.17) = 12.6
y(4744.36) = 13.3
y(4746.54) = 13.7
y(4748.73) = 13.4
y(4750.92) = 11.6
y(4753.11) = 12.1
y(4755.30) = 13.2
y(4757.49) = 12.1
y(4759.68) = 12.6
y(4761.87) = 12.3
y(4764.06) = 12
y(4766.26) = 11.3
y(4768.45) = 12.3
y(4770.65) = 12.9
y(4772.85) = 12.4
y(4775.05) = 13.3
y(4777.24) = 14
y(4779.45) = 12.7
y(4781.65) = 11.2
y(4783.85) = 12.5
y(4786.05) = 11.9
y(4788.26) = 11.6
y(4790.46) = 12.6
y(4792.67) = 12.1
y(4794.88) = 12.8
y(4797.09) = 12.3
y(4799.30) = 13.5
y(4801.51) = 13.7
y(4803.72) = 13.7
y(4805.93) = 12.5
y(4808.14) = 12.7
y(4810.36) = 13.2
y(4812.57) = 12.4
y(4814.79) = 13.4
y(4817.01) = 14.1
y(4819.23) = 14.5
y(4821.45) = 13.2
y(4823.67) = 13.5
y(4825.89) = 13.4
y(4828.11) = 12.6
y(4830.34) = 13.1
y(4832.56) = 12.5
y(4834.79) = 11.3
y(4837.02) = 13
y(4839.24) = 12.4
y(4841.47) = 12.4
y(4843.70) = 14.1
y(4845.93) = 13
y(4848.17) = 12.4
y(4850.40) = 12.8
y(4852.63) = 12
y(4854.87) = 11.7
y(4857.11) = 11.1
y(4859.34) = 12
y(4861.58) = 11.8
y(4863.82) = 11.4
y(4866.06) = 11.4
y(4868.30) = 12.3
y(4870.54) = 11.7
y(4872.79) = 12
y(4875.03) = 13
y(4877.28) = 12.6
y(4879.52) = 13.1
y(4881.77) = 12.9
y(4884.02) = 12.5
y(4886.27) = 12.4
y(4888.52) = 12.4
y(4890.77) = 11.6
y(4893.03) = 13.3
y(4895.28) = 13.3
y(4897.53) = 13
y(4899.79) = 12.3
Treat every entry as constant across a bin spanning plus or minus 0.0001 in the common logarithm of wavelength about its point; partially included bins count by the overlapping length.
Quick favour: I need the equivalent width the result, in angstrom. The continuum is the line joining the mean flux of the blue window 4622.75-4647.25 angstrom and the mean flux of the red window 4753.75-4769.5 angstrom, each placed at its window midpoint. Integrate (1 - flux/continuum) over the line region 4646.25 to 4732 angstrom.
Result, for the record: 2.0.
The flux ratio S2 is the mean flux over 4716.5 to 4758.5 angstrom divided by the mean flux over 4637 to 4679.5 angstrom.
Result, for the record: 1.06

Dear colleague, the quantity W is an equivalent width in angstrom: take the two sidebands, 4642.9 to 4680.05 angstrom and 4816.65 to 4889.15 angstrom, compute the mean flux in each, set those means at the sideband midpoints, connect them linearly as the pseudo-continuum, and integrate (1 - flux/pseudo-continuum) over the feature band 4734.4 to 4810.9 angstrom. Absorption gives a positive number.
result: -2.6 angstrom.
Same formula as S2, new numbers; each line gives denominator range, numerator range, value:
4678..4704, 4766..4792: 1.04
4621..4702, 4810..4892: 1.05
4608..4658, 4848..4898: 1.01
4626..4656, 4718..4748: 1.07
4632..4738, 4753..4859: 1.06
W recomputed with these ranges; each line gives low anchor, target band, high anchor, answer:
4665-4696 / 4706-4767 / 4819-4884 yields -1.52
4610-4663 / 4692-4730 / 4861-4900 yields 0.73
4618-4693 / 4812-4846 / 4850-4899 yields -2.35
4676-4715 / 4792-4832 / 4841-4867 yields -3.57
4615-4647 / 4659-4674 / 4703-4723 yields 0.95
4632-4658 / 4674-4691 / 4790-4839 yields 0.01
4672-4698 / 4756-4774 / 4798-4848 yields 0.57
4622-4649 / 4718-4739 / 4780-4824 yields 0.25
